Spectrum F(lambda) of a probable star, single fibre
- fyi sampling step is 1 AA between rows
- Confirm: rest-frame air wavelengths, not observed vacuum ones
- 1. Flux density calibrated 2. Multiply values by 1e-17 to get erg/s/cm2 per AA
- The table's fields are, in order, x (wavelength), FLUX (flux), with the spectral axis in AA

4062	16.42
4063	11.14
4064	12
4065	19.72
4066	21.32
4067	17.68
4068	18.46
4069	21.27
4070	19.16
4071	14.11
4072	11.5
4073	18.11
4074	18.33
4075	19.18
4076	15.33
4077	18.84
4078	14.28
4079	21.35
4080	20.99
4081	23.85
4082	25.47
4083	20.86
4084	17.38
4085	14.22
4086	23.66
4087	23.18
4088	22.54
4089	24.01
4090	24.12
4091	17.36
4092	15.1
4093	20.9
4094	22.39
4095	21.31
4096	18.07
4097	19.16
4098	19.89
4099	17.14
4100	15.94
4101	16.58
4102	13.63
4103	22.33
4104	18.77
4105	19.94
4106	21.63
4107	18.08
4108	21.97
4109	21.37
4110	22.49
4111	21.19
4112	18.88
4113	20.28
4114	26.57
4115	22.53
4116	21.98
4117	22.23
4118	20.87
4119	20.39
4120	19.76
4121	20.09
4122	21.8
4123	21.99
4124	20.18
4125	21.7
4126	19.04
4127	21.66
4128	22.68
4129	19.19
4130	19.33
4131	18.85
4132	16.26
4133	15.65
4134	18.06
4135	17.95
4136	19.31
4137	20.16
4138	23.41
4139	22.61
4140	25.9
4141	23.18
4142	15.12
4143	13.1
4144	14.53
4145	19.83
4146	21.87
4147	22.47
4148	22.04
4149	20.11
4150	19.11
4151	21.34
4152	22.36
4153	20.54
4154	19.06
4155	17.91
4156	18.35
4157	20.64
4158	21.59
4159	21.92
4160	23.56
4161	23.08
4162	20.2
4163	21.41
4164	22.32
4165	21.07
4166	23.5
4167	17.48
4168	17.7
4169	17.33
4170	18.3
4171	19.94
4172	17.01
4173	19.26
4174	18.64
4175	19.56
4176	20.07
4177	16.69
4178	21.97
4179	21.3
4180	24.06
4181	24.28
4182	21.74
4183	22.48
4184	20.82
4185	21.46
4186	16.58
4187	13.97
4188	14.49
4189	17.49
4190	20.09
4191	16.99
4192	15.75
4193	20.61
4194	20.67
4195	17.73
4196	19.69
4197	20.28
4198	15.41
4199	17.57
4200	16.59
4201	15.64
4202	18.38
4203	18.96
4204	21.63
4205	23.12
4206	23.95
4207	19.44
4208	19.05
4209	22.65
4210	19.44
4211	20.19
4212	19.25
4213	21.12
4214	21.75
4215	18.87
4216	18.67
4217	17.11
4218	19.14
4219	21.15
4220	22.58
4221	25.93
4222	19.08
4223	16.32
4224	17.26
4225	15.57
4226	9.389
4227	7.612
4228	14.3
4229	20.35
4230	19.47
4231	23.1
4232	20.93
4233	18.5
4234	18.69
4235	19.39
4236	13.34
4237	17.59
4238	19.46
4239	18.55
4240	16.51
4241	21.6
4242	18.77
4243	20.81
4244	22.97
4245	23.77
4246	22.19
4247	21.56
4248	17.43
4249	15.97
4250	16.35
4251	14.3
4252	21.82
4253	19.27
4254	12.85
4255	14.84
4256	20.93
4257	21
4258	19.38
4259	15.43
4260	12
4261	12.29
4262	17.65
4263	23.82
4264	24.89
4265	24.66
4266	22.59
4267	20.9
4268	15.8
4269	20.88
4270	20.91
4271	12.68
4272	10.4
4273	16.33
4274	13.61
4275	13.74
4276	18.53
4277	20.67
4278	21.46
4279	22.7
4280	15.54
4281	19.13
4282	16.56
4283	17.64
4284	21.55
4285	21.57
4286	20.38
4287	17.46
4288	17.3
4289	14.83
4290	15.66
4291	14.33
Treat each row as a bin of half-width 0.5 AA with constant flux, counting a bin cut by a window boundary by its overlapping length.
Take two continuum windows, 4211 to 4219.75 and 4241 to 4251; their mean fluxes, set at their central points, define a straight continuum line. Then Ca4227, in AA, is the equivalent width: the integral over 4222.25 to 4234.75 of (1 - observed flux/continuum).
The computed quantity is 1.8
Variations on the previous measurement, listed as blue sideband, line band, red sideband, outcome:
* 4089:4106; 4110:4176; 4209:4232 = -4.5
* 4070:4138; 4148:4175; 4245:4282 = -1.3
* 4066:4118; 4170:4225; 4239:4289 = -1.3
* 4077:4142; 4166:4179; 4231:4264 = 0.4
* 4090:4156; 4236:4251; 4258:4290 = -0.5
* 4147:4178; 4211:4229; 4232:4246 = 1.4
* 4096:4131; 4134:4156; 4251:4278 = -0.2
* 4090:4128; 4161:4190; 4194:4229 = -0.7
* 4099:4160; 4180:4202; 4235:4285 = 0.7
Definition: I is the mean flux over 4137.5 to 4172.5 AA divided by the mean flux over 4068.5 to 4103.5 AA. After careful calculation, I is 1.06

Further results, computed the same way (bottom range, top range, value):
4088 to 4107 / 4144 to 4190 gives 1.04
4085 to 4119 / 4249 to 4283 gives 0.88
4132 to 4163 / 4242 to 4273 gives 0.93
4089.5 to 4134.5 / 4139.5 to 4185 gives 1.02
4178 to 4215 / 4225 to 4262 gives 0.91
